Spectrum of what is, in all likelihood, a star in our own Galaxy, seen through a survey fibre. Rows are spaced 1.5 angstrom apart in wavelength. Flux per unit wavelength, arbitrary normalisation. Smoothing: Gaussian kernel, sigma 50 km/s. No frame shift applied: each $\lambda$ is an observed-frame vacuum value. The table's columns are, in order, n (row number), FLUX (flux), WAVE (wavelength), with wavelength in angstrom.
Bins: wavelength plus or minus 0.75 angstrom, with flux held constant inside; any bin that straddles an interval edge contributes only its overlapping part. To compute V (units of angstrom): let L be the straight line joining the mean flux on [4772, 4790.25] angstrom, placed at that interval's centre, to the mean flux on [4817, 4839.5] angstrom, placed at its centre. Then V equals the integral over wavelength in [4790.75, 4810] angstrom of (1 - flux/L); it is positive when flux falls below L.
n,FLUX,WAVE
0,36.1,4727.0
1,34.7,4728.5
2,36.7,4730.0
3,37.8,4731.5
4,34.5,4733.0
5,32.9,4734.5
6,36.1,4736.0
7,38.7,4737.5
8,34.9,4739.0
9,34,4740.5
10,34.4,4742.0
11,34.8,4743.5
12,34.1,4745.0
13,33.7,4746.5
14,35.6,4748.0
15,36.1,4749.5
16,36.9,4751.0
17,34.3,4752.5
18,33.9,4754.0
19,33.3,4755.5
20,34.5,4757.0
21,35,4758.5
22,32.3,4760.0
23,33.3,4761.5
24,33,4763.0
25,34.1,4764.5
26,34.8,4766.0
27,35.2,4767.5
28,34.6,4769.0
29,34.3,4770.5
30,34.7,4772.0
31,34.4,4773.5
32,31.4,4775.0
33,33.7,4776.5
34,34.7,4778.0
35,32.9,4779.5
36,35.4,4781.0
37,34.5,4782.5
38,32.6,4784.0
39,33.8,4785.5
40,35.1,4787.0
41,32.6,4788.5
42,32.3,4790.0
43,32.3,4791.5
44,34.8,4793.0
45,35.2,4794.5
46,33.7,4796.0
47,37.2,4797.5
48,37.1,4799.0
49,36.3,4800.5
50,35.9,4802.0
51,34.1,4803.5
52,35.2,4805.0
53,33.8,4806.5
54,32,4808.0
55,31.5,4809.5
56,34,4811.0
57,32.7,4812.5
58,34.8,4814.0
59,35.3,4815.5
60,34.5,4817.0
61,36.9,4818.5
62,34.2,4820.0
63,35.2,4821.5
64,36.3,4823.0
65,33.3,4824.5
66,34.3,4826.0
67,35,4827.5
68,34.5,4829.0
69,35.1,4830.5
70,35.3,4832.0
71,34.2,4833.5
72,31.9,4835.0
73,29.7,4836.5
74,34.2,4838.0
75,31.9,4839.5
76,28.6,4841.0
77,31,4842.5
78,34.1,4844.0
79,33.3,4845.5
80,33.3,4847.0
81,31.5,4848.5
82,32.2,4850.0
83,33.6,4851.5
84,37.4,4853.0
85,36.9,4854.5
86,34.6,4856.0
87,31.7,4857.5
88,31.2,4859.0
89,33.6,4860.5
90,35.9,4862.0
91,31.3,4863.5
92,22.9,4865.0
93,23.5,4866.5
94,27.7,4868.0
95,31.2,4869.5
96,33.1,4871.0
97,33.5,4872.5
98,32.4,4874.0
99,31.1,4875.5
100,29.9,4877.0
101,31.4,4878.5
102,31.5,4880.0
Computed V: -0.4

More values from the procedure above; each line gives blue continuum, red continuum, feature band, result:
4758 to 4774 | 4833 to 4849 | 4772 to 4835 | -2.3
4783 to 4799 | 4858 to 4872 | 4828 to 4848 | -0.8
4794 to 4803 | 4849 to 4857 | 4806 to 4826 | 0.7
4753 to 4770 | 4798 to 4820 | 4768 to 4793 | 0.4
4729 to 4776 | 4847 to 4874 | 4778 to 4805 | -0.7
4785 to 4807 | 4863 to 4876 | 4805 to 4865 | -2.9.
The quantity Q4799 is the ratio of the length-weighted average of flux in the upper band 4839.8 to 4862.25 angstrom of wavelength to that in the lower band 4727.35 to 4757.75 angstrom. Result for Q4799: 0.94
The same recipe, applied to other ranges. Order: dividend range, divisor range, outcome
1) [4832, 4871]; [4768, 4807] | 0.93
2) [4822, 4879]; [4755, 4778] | 0.96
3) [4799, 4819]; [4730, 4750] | 0.98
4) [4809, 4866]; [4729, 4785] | 0.96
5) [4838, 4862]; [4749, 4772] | 0.96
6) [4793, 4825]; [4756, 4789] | 1.02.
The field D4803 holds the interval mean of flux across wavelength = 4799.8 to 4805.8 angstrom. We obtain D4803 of 35.4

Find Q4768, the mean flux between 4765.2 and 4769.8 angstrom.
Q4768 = 34.9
